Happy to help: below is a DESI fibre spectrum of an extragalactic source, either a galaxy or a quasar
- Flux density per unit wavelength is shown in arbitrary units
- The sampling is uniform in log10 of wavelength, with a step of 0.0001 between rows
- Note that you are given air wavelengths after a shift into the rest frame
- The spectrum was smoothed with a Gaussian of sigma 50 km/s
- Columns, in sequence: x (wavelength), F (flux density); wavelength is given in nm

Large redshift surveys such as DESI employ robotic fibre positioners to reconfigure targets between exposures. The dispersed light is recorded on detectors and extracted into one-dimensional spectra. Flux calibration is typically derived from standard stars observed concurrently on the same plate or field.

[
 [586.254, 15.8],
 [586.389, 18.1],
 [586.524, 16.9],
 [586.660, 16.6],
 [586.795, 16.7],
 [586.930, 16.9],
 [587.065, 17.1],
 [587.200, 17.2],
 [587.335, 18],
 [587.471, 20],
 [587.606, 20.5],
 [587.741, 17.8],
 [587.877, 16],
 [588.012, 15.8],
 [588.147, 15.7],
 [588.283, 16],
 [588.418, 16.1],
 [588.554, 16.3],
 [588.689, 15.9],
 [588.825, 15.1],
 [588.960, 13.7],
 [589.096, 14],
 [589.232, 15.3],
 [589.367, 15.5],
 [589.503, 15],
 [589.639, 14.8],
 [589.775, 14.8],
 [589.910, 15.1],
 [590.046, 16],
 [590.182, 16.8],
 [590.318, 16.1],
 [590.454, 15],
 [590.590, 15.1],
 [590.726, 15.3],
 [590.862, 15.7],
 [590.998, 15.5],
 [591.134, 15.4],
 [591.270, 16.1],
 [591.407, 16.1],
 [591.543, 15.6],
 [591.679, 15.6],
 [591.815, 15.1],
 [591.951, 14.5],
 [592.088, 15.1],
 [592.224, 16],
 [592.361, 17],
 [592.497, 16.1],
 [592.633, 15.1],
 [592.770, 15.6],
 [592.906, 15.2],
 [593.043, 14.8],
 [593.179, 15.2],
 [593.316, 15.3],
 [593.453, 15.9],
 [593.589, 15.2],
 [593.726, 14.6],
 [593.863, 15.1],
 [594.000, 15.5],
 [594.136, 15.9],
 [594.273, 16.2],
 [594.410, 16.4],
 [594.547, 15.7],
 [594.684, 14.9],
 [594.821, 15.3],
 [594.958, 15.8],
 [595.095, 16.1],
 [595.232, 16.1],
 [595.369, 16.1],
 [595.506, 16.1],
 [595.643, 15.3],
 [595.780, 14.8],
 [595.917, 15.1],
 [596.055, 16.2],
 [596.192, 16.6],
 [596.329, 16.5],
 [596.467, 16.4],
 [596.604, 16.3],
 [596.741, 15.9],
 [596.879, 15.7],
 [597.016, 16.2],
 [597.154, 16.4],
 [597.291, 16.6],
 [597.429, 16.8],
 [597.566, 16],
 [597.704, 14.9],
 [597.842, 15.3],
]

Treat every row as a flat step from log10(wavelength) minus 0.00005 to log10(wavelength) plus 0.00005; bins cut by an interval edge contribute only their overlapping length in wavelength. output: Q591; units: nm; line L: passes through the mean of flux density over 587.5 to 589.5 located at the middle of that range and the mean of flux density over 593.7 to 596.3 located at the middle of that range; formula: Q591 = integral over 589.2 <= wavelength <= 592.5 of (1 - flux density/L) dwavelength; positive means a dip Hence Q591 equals 0.08 nm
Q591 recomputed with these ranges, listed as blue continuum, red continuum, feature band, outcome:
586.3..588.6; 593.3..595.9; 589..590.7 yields 0.14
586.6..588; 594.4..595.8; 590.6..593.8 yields 0.18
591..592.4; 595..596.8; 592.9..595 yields 0.05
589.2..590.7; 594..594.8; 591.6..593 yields 0.01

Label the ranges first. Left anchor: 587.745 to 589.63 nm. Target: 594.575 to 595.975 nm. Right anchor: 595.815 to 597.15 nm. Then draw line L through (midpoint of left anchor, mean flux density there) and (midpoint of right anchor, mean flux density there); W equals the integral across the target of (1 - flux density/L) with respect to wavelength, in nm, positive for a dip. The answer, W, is 0.04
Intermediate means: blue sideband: 15.5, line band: 15.6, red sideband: 16.1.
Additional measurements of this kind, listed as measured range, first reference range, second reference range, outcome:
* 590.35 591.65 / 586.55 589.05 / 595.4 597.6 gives 0.07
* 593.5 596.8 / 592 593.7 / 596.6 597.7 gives 0.02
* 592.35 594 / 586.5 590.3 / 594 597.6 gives 0.07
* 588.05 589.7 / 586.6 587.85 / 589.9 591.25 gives 0.14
